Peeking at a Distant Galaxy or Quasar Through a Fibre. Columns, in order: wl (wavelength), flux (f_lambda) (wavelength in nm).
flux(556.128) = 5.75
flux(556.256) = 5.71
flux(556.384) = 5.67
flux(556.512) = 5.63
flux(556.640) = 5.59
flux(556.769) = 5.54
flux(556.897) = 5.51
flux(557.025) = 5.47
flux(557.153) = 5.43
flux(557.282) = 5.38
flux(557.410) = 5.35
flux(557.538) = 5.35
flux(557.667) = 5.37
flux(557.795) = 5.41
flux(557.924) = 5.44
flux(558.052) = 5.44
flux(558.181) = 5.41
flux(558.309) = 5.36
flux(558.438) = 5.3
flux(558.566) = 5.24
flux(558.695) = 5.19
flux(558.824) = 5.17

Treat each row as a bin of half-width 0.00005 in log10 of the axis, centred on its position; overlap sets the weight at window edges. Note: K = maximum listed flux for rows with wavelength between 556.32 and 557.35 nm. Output 5.67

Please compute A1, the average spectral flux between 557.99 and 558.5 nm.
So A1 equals 5.37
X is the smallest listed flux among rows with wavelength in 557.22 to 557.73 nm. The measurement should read 5.35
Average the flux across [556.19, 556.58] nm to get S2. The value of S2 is 5.68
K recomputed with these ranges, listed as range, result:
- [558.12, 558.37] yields 5.41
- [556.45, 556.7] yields 5.63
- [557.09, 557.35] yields 5.43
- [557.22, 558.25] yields 5.44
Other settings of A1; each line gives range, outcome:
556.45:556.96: 5.56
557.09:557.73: 5.37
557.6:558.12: 5.41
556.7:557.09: 5.51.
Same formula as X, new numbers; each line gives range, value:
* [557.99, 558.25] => 5.41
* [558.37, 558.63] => 5.24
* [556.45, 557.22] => 5.43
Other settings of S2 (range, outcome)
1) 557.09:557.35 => 5.4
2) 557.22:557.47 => 5.37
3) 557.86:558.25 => 5.44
